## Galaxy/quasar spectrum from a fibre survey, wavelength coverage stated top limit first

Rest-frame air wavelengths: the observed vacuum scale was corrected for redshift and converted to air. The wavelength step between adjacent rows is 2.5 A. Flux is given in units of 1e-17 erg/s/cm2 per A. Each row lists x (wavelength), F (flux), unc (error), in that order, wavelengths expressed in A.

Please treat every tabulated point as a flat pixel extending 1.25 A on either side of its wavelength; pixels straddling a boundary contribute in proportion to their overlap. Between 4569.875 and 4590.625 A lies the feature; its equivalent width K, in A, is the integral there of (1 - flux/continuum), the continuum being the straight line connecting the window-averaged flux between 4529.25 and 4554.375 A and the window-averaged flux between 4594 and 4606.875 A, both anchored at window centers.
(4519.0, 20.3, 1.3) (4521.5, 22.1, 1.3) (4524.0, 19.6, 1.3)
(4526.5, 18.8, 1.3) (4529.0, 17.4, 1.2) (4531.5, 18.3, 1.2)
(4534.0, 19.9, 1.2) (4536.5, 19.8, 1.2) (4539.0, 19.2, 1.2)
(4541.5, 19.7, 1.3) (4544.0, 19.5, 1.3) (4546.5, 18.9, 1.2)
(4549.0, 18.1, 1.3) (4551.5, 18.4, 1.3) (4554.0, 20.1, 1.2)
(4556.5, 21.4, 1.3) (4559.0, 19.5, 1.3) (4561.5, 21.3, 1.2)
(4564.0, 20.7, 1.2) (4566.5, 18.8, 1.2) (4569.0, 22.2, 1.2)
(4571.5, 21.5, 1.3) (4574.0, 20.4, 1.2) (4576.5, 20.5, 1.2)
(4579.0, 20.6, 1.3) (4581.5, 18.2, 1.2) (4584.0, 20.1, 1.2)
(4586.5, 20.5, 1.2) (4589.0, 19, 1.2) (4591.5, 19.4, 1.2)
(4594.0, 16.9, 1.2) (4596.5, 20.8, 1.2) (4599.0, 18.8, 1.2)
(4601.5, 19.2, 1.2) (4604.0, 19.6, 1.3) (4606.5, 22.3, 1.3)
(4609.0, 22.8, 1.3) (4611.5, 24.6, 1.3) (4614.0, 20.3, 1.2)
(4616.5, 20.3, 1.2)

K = -0.7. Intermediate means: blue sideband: 19.1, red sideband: 19.7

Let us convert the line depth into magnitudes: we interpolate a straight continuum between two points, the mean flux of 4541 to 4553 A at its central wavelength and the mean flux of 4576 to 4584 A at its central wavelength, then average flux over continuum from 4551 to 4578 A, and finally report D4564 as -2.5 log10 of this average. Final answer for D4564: -0.06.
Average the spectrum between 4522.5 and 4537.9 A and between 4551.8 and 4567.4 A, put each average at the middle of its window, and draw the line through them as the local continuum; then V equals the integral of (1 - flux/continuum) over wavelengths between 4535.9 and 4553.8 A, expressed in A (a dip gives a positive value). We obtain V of 0.4 A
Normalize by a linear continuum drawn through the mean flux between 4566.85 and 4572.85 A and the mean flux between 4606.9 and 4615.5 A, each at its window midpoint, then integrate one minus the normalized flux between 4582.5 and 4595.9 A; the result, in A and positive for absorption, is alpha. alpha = 1.6 A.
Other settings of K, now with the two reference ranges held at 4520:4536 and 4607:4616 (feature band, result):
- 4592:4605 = 1.7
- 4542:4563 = 0.6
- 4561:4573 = -0.1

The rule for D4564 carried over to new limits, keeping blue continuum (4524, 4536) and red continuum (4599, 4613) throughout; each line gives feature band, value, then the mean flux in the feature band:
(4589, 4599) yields 0.11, 19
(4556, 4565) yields -0.04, 20.7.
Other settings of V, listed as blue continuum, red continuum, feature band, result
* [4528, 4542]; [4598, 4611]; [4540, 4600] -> 0.3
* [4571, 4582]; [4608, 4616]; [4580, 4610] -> 2.2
